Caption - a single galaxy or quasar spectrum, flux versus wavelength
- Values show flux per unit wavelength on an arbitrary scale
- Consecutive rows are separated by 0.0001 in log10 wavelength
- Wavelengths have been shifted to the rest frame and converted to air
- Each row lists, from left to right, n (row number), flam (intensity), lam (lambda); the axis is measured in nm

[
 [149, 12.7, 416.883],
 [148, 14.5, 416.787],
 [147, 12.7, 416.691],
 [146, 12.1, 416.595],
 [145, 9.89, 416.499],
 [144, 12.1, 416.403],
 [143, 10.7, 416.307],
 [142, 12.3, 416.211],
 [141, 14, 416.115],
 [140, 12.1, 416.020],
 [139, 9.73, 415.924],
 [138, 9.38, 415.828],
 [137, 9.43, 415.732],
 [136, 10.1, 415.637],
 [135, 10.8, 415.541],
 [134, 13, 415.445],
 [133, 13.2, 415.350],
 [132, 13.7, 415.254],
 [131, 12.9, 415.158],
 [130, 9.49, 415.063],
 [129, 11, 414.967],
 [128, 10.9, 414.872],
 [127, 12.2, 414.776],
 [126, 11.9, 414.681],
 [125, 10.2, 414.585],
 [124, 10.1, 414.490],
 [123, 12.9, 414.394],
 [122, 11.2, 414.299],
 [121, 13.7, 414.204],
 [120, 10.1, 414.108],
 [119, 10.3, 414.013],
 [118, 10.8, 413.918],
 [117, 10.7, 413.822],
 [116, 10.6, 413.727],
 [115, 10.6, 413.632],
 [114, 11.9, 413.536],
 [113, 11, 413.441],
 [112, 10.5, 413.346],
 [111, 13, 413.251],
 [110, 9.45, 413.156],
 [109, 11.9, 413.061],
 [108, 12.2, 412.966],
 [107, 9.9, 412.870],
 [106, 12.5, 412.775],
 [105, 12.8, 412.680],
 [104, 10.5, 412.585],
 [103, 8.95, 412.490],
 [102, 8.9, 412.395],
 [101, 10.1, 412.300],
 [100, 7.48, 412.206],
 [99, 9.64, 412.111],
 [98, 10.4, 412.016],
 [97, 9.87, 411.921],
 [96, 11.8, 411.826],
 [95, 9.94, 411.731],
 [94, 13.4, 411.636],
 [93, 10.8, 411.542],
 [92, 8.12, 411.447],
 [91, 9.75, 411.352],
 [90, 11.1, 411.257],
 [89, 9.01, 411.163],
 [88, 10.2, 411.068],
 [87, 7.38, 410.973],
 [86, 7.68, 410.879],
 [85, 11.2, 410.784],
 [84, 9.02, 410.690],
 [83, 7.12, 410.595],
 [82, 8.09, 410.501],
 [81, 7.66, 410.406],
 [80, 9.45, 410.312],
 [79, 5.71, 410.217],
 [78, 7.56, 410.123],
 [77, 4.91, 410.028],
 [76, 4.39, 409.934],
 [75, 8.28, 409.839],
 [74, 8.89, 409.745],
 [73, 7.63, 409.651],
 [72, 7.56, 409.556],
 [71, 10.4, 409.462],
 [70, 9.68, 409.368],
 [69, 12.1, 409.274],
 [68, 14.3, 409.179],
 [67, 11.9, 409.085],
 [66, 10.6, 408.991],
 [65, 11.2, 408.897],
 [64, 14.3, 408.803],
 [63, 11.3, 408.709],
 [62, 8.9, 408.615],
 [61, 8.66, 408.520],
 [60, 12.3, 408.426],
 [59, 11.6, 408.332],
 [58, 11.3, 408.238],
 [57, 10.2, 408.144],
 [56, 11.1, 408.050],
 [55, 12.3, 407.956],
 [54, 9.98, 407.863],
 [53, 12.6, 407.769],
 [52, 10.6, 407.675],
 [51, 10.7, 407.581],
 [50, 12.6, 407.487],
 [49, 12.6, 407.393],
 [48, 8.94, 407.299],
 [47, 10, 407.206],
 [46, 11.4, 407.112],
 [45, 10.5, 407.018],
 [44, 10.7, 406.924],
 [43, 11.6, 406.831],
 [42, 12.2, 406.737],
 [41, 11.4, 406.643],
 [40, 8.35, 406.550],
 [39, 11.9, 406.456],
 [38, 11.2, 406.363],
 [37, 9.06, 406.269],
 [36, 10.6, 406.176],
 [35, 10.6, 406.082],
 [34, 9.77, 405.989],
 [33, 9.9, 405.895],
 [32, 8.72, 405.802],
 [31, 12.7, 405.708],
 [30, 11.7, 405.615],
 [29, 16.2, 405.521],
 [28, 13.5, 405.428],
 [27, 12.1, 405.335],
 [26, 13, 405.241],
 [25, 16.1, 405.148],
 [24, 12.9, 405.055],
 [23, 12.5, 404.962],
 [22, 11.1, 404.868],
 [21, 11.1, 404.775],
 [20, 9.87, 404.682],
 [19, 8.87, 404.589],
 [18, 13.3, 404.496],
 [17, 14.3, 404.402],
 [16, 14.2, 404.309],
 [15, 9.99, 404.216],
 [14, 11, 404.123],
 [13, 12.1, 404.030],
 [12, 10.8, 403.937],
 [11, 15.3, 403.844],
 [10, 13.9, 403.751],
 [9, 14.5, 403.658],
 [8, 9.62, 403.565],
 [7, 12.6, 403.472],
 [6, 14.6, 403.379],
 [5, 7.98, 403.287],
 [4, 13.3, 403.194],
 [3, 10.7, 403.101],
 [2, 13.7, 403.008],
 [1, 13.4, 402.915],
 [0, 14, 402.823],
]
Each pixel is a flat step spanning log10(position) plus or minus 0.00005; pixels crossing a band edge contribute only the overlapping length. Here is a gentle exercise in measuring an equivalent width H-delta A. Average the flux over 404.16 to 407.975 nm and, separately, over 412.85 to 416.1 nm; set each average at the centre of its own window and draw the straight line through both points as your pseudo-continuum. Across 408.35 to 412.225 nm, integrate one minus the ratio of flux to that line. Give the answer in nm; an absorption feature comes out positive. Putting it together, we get 0.625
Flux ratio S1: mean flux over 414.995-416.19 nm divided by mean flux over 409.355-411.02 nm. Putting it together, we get 1.46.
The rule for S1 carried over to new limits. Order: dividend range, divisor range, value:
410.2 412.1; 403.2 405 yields 0.79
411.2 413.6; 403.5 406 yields 0.87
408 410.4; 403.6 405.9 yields 0.78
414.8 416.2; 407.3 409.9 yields 1.06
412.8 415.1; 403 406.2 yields 0.92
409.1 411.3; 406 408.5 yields 0.79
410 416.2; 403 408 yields 0.89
